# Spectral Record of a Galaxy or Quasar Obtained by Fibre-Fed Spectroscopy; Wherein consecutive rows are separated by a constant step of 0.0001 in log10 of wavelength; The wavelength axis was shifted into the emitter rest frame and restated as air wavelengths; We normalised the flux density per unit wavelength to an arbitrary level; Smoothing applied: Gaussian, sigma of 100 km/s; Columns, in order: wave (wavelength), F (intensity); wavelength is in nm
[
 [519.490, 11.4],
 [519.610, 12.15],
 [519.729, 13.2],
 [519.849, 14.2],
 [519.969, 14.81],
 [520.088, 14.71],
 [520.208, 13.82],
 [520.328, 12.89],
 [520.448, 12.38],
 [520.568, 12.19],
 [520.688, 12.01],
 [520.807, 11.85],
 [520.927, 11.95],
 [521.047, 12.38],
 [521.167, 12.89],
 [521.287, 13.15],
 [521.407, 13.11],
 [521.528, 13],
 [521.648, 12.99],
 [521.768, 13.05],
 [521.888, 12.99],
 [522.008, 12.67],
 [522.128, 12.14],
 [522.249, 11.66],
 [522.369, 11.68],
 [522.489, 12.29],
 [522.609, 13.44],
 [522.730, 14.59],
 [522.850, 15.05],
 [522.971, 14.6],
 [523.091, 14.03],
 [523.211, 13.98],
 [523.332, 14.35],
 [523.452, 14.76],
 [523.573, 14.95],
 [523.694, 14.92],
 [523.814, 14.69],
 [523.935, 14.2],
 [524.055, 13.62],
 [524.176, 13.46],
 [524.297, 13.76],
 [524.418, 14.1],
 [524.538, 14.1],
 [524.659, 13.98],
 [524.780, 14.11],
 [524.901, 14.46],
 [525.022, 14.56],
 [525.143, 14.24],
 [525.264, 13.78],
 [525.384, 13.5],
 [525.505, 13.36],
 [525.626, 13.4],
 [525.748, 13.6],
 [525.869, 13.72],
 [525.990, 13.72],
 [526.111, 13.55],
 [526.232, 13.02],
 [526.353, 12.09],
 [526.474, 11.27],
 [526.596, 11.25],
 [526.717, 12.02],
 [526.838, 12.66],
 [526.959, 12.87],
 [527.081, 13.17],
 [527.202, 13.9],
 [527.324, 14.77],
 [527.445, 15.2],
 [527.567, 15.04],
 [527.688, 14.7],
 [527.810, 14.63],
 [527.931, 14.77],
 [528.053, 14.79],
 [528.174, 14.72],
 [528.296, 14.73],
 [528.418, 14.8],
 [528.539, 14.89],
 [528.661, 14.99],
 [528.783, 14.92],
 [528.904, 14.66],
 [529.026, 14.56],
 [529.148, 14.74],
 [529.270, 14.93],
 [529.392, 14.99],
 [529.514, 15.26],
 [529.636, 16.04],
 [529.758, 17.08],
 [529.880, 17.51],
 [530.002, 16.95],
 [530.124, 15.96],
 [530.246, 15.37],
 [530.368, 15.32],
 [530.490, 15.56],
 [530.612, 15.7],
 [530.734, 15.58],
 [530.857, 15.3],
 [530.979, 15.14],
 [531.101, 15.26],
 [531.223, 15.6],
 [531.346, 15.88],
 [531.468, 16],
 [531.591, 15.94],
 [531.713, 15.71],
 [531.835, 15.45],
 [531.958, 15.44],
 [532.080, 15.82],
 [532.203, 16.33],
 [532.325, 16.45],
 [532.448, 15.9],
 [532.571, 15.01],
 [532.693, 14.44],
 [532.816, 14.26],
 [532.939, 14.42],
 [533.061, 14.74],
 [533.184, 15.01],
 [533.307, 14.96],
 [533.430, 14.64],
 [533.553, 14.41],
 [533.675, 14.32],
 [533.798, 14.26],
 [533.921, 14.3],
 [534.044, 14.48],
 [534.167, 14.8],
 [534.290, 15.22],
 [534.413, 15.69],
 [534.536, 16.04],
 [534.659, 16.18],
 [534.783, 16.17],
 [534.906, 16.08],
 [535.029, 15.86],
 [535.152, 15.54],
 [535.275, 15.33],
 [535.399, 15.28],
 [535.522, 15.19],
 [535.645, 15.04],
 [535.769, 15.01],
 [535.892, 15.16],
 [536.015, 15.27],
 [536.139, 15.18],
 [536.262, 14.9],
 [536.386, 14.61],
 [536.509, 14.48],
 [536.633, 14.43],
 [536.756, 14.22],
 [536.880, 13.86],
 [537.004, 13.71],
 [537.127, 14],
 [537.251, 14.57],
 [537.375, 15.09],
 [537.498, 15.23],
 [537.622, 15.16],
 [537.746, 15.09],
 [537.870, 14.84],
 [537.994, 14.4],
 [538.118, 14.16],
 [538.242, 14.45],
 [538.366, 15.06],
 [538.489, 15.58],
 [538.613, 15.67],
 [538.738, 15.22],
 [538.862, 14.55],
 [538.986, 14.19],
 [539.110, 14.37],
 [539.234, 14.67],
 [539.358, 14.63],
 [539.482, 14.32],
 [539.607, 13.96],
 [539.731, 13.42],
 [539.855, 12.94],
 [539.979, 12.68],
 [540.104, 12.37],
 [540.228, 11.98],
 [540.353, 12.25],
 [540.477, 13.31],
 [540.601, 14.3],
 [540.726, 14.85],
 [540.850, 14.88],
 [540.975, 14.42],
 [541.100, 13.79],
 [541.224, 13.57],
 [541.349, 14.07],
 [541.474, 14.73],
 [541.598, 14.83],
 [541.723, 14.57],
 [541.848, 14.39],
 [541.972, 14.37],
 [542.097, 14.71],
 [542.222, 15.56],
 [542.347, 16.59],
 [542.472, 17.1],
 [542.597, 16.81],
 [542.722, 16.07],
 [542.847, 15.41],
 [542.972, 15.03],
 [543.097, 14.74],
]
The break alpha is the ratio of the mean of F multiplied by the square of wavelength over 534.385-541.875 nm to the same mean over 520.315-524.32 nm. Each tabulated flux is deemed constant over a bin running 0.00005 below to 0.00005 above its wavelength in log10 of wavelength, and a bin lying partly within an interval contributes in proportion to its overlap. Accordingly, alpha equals 1.16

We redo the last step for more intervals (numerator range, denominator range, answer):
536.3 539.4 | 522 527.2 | 1.14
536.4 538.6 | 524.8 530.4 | 1.06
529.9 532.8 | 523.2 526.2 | 1.15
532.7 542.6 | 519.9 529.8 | 1.12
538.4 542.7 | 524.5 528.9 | 1.09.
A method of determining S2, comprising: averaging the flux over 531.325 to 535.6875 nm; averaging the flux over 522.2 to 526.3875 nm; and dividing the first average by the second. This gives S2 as 1.1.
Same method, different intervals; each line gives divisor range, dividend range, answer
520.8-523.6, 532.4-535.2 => 1.14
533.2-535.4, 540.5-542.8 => 0.98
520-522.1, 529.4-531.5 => 1.23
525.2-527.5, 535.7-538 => 1.11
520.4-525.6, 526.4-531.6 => 1.10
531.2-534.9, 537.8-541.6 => 0.93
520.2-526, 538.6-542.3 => 1.05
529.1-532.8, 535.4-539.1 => 0.94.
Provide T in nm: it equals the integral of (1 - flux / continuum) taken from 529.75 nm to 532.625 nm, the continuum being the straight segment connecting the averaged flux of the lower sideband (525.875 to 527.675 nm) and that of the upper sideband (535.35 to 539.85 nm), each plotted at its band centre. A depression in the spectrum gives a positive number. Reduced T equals -0.42 nm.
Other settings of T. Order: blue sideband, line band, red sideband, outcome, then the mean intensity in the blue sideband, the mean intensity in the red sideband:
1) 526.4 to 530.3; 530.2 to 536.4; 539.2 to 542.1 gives -0.42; 14.6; 13.9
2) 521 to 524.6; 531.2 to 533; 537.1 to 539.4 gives -0.15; 13.6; 14.8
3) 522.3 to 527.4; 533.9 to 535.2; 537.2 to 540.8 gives -0.13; 13.7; 14.3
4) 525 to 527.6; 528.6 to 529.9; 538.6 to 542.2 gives -0.18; 13.4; 14.1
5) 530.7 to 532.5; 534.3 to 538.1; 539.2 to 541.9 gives -0.07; 15.7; 13.8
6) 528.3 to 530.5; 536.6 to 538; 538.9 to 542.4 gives -0.01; 15.5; 14.1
